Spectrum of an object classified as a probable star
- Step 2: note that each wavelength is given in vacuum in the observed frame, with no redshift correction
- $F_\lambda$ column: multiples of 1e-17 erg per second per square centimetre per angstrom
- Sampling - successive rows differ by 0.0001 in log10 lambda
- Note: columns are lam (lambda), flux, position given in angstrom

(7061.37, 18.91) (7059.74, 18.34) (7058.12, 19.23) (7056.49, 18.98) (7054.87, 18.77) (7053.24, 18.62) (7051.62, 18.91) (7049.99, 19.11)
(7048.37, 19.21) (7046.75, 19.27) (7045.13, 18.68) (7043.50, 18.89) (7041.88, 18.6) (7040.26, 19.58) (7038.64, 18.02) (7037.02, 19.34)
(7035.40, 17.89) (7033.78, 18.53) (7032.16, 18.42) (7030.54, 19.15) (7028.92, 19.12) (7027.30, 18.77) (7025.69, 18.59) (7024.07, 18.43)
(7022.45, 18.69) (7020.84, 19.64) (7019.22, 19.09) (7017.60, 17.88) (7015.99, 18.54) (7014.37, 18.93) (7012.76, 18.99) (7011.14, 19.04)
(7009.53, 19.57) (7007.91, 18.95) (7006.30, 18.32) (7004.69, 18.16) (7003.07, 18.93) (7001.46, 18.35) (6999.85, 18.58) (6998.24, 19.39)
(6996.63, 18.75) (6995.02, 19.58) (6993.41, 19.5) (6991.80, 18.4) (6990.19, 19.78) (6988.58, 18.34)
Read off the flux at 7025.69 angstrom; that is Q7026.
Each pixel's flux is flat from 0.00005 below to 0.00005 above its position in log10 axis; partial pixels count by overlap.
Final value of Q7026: 18.59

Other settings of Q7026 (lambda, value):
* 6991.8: 18.4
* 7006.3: 18.32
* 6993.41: 19.5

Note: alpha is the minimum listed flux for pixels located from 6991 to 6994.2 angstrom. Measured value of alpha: 18.4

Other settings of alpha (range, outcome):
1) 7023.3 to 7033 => 18.42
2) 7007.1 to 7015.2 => 18.93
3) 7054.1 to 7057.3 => 18.77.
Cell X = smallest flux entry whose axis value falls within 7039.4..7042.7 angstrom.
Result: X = 18.6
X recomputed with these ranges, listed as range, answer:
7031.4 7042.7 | 17.89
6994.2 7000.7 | 18.58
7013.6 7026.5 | 17.88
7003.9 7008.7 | 18.16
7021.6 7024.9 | 18.43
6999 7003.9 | 18.35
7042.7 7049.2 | 18.68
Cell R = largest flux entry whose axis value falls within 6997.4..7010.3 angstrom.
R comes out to 19.57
